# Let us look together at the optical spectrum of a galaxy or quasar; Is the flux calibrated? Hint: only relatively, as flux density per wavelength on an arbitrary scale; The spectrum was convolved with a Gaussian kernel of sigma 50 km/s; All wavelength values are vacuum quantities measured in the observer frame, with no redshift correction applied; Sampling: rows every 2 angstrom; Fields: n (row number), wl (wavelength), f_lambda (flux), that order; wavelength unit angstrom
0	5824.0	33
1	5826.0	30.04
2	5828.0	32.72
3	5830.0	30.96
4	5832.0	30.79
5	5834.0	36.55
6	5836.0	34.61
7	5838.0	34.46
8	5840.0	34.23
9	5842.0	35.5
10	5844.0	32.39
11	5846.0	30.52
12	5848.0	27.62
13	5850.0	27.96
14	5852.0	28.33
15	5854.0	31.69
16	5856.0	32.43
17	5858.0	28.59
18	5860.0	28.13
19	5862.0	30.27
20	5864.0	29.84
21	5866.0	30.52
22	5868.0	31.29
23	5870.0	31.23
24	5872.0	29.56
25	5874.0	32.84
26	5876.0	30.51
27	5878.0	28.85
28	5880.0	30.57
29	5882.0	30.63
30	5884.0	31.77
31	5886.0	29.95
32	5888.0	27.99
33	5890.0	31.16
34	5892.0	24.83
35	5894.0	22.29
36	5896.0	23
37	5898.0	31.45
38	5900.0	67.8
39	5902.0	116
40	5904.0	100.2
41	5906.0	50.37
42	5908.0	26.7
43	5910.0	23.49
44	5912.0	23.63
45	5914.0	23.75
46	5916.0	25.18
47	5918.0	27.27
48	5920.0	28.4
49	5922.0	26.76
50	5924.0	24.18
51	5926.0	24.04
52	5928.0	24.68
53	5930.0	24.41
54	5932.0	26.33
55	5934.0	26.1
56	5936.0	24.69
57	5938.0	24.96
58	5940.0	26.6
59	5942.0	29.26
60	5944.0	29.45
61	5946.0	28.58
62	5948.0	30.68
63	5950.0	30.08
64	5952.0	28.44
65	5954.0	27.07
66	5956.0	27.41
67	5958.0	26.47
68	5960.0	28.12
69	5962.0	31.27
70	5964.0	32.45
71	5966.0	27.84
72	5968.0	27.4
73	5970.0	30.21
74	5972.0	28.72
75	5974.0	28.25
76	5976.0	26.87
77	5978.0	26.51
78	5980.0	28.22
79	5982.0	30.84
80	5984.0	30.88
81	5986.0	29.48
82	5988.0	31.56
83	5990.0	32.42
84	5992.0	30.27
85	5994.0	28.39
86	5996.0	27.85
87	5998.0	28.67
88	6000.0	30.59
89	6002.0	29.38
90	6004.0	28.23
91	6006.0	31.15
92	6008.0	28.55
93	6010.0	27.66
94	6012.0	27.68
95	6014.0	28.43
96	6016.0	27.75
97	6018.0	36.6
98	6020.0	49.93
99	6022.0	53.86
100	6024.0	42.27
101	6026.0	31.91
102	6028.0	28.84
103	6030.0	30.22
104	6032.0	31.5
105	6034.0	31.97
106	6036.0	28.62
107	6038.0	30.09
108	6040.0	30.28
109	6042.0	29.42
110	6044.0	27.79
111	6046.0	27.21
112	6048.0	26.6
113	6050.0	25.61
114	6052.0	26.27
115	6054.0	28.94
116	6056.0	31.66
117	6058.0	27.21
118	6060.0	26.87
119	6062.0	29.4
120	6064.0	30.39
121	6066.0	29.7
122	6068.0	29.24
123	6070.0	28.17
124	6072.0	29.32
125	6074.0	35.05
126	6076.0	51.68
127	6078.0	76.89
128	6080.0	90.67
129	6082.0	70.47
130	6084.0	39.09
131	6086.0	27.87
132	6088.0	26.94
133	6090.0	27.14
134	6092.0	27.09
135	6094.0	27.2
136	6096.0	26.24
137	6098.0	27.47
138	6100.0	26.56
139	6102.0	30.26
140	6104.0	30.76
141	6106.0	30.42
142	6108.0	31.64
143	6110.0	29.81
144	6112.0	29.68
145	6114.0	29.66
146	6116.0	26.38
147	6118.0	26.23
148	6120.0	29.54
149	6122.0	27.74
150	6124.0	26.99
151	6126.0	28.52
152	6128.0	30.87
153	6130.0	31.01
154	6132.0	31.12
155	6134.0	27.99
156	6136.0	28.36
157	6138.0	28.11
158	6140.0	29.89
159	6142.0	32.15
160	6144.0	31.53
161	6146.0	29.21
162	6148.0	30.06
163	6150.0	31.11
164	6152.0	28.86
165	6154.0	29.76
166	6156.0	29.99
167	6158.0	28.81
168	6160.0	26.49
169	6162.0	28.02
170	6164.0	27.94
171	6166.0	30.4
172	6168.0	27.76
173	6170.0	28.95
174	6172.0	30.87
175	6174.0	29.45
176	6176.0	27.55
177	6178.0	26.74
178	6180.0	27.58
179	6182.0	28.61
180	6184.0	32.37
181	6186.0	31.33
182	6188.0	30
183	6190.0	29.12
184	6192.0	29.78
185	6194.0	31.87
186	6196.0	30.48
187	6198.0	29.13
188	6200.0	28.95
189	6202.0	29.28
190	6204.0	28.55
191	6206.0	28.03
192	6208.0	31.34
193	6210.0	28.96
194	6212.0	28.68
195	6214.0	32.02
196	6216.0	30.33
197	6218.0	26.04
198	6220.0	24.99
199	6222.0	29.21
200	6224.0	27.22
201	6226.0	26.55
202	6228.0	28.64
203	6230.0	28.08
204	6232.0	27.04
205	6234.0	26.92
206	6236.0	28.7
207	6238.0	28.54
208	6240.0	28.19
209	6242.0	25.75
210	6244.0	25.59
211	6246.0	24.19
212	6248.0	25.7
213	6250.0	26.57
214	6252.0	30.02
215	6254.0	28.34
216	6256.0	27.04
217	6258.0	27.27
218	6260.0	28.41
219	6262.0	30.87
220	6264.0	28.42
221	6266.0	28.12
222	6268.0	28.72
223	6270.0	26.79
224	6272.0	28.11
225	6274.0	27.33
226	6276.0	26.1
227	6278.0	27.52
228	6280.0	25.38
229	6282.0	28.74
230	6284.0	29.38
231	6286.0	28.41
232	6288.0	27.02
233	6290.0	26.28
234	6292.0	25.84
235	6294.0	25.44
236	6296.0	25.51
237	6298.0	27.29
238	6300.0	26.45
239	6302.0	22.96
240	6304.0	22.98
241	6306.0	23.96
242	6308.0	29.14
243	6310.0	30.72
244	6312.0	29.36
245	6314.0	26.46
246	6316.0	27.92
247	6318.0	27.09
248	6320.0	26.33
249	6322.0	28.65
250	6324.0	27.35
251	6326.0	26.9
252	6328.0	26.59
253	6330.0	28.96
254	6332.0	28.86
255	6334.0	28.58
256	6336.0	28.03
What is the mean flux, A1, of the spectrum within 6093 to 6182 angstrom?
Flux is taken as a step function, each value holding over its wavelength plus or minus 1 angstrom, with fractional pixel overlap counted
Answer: 29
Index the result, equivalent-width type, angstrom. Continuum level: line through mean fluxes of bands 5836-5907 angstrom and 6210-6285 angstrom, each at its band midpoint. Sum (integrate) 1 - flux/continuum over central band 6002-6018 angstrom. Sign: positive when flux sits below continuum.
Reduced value 1.9 angstrom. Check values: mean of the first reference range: 36.1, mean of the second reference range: 27.7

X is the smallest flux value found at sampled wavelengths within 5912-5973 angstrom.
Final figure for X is 23.63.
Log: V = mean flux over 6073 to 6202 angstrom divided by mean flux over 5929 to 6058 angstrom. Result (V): 1.1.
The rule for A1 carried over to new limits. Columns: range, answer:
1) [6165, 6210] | 29.4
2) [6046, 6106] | 34.7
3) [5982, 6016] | 29.4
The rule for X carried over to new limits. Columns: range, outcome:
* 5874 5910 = 22.29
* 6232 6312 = 22.96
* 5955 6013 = 26.47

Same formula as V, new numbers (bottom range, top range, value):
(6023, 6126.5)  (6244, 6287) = 0.85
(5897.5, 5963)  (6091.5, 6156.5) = 0.86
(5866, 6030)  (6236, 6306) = 0.85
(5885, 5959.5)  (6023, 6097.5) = 1.04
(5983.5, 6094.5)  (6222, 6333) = 0.81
